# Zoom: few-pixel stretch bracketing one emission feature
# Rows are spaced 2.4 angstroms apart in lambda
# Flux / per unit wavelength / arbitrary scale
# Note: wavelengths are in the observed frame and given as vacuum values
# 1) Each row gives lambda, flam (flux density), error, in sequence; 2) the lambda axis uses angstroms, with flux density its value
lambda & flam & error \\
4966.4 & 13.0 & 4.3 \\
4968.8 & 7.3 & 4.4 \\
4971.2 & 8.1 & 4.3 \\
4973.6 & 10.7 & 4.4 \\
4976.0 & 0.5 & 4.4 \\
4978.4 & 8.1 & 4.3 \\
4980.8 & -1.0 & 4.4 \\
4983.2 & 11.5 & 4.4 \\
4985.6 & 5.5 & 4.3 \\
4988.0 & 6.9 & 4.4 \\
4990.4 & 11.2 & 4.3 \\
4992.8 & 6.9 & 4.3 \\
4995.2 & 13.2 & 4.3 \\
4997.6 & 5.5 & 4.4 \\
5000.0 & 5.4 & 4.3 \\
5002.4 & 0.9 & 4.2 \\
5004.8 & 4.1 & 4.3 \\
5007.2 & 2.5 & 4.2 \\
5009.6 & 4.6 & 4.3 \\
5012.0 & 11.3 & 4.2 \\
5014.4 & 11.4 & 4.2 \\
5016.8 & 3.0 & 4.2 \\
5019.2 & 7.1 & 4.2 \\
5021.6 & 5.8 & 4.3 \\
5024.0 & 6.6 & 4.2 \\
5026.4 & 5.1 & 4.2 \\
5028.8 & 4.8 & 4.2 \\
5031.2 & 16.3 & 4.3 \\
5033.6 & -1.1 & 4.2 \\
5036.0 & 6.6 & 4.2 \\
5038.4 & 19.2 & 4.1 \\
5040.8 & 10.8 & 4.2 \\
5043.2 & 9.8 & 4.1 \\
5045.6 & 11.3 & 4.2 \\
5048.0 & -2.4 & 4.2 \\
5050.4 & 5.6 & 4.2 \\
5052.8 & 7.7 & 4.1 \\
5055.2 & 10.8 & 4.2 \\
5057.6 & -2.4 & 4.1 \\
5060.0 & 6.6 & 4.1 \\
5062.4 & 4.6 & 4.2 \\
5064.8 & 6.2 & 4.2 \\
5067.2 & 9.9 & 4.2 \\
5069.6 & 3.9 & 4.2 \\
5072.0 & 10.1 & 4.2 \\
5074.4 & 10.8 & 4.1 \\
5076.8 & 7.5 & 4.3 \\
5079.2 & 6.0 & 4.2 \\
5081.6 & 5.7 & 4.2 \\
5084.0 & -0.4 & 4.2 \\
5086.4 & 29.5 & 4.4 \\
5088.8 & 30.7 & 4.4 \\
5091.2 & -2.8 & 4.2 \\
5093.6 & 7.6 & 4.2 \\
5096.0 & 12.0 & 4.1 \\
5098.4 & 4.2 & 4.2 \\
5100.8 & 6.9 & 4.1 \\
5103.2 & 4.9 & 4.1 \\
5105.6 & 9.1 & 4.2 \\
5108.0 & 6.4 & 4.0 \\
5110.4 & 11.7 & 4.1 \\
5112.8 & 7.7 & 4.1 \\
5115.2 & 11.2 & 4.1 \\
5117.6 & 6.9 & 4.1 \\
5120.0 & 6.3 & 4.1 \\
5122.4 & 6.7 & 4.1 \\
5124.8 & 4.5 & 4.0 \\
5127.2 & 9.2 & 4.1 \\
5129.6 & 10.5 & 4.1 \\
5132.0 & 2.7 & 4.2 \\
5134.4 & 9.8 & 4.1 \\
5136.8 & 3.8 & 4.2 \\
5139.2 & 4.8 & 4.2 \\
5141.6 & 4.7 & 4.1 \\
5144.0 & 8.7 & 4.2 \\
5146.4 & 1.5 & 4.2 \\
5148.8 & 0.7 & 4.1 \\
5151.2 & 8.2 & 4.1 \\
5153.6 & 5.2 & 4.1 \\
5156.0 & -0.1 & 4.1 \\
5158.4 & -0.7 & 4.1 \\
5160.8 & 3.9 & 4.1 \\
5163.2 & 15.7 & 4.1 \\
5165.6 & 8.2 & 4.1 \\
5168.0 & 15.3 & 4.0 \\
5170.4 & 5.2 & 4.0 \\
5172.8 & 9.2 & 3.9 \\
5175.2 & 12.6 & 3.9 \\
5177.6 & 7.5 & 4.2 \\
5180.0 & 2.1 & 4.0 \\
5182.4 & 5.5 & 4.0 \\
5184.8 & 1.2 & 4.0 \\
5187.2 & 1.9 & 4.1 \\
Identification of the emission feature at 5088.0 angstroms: H-beta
